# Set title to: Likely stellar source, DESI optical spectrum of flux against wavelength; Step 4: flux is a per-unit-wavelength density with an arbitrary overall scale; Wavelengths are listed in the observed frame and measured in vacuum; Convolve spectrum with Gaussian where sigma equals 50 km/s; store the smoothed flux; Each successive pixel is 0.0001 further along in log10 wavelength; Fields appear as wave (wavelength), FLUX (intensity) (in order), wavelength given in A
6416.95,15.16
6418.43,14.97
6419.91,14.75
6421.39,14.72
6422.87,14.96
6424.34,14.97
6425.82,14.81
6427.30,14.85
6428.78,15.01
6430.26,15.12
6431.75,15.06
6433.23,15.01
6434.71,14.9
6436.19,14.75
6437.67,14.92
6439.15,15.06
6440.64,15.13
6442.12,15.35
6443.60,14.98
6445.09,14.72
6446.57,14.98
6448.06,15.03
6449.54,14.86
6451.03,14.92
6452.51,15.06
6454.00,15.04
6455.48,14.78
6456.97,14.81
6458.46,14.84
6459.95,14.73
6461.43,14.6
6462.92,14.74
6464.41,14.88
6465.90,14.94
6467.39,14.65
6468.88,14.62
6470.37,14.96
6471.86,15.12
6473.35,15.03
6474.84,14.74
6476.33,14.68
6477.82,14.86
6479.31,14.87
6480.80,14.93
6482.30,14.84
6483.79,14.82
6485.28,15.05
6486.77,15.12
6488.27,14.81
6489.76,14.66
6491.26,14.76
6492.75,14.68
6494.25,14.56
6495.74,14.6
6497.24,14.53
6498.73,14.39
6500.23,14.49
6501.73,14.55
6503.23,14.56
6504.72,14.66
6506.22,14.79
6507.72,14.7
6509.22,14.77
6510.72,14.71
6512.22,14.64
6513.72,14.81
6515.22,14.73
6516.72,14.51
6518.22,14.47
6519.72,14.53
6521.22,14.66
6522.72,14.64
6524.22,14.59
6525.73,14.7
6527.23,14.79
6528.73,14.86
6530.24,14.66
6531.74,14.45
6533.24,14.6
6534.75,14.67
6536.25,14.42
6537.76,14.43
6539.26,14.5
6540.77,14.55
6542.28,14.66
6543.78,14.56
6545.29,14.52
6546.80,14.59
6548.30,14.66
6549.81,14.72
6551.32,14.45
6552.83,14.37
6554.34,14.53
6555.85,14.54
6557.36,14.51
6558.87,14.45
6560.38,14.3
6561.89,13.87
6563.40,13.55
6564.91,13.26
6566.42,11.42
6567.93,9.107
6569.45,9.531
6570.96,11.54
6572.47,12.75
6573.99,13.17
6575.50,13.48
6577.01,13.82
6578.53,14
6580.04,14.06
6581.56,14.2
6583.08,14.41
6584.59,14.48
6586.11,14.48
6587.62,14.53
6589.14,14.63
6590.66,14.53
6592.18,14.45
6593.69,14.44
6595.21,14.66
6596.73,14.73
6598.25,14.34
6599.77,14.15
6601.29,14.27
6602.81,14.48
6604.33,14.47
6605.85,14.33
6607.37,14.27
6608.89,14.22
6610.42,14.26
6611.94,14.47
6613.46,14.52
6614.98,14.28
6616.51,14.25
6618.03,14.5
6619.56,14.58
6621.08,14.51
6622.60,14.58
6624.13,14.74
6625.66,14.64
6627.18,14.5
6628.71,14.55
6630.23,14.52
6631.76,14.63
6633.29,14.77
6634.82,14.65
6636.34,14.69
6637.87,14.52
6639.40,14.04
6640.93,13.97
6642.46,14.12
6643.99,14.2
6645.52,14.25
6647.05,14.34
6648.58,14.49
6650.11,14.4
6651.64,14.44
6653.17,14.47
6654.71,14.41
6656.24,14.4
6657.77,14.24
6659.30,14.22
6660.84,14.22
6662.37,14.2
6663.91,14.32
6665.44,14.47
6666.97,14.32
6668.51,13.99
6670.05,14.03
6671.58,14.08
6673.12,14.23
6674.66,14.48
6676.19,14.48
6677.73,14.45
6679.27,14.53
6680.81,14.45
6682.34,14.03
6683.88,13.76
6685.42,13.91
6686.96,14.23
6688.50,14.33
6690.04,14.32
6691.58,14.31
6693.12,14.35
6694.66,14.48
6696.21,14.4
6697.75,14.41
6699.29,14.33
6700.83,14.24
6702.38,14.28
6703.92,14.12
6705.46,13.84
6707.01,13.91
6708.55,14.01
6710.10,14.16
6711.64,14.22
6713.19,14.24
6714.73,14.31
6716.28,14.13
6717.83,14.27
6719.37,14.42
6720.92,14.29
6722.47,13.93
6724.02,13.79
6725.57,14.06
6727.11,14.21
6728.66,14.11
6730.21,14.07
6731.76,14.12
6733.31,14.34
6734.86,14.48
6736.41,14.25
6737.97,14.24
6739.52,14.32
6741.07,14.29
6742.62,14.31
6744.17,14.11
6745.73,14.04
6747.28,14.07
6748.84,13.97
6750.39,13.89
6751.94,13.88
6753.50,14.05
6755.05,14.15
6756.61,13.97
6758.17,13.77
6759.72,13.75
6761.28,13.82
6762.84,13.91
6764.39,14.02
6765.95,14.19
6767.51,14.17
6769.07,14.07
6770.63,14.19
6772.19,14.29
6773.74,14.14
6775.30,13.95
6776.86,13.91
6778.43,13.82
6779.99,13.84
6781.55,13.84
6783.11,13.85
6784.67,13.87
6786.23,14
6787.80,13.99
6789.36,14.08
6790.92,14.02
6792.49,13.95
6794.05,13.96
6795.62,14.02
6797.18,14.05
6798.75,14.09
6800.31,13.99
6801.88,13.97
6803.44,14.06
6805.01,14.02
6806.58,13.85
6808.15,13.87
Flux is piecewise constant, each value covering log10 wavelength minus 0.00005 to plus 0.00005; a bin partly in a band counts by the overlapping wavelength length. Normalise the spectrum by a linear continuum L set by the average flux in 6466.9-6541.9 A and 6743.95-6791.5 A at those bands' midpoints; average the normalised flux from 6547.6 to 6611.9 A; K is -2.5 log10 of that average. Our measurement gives 0.05 mag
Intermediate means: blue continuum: 14.7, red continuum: 14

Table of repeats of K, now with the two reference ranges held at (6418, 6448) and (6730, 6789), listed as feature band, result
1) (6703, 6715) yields 0.01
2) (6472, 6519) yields 0.00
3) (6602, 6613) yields 0.01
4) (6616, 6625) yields -0.01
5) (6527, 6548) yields 0.01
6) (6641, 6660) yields 0.00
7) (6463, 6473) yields 0.00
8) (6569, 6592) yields 0.07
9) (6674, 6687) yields 0.00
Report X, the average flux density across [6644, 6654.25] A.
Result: 14.4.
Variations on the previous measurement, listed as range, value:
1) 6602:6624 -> 14.4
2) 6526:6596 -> 14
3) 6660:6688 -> 14.2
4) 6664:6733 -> 14.2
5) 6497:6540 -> 14.6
